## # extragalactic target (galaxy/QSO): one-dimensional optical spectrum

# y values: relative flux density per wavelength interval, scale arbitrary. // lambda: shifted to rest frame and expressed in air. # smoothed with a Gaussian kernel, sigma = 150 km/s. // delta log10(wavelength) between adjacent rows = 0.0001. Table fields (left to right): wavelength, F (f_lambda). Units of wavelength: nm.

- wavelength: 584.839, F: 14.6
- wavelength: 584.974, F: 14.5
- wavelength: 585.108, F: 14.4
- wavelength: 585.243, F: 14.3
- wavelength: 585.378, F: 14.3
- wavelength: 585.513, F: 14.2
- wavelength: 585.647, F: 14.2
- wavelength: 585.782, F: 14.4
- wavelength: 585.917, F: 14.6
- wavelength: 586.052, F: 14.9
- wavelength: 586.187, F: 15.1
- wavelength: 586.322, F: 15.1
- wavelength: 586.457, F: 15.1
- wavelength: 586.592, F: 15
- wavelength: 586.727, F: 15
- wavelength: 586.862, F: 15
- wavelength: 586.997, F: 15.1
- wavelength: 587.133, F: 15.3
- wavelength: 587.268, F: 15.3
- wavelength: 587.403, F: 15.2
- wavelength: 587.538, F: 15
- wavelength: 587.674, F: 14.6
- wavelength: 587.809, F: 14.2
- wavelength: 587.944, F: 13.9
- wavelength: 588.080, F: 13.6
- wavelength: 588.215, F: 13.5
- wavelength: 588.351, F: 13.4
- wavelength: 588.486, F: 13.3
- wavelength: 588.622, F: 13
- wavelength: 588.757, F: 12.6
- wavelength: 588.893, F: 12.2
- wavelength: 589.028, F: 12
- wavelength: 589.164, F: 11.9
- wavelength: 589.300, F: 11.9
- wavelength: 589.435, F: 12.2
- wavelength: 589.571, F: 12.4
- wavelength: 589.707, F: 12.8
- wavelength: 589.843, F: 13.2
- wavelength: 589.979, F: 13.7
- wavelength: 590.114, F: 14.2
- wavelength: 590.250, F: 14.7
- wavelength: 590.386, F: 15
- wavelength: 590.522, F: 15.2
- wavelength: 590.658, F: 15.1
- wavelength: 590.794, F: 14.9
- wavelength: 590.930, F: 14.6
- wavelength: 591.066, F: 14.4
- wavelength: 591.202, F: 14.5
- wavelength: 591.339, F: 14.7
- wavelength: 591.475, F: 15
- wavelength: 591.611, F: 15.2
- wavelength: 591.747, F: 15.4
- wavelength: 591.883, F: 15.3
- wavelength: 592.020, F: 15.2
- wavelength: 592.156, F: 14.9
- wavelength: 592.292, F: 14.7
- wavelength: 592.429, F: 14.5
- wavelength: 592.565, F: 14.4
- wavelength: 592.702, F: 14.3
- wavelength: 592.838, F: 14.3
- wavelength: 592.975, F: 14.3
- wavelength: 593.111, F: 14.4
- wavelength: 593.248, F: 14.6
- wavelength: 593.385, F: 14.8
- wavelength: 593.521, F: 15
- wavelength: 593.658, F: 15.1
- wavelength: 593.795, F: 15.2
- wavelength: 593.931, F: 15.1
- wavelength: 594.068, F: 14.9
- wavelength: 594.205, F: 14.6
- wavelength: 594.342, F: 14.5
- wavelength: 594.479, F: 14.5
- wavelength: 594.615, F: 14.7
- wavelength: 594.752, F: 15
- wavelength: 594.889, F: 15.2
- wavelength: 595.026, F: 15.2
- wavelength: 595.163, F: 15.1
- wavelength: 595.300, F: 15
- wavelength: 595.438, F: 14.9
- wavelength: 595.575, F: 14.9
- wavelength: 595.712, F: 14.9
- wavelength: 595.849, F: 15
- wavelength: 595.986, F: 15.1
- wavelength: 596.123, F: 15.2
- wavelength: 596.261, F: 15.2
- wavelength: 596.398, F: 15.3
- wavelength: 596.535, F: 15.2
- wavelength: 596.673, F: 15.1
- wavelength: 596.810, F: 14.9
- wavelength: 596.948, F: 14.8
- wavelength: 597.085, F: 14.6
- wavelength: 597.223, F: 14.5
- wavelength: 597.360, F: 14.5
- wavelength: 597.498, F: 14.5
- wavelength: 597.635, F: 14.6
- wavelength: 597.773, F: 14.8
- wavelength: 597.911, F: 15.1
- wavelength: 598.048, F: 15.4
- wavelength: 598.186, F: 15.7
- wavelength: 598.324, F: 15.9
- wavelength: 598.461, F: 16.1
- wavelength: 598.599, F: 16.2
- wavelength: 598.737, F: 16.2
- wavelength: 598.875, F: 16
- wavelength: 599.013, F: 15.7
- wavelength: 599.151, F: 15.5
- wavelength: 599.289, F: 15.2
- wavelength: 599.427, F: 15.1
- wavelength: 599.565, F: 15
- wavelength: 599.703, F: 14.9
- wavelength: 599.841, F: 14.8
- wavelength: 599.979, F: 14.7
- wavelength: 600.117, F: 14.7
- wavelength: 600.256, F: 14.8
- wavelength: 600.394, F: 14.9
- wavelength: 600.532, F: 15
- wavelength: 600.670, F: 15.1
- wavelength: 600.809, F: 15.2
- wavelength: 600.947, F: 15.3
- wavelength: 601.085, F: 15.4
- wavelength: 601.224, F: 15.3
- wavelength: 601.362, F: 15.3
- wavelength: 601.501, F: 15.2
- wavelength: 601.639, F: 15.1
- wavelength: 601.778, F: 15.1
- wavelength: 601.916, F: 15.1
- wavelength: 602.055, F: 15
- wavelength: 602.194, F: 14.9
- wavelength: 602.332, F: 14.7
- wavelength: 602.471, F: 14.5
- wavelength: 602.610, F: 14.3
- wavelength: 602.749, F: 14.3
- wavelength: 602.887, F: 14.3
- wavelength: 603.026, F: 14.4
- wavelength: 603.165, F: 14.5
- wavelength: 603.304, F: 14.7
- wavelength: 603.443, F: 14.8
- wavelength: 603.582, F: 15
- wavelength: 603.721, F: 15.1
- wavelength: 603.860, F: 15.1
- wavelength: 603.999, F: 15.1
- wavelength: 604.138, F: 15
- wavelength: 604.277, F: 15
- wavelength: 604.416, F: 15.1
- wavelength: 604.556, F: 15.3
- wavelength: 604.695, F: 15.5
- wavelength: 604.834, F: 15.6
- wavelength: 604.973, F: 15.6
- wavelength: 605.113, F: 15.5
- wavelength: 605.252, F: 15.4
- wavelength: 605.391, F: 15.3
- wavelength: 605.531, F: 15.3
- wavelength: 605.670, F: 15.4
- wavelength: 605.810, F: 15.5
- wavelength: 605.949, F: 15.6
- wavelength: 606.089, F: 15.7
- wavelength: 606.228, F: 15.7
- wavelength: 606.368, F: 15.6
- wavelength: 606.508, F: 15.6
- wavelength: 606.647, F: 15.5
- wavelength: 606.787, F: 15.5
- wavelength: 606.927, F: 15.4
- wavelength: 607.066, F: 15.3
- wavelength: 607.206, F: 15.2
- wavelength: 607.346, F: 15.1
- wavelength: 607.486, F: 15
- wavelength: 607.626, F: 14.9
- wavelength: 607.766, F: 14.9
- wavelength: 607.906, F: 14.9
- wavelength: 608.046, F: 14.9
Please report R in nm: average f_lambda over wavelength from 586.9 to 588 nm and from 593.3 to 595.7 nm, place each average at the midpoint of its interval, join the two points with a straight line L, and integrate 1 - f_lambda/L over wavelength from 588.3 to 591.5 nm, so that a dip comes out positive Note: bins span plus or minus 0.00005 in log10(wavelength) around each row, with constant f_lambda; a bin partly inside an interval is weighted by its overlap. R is 0.27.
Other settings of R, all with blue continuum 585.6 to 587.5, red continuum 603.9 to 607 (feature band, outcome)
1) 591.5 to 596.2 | 0.08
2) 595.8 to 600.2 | 0.02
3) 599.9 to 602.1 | 0.03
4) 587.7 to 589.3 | 0.21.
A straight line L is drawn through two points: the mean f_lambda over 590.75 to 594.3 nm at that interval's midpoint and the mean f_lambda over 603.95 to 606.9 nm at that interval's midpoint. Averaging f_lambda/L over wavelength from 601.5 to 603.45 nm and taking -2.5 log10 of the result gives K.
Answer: 0.041 mag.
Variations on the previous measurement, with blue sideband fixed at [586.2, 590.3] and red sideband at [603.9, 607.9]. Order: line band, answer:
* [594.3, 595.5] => -0.04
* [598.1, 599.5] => -0.07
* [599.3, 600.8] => -0.01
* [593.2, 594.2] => -0.05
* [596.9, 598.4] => -0.02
